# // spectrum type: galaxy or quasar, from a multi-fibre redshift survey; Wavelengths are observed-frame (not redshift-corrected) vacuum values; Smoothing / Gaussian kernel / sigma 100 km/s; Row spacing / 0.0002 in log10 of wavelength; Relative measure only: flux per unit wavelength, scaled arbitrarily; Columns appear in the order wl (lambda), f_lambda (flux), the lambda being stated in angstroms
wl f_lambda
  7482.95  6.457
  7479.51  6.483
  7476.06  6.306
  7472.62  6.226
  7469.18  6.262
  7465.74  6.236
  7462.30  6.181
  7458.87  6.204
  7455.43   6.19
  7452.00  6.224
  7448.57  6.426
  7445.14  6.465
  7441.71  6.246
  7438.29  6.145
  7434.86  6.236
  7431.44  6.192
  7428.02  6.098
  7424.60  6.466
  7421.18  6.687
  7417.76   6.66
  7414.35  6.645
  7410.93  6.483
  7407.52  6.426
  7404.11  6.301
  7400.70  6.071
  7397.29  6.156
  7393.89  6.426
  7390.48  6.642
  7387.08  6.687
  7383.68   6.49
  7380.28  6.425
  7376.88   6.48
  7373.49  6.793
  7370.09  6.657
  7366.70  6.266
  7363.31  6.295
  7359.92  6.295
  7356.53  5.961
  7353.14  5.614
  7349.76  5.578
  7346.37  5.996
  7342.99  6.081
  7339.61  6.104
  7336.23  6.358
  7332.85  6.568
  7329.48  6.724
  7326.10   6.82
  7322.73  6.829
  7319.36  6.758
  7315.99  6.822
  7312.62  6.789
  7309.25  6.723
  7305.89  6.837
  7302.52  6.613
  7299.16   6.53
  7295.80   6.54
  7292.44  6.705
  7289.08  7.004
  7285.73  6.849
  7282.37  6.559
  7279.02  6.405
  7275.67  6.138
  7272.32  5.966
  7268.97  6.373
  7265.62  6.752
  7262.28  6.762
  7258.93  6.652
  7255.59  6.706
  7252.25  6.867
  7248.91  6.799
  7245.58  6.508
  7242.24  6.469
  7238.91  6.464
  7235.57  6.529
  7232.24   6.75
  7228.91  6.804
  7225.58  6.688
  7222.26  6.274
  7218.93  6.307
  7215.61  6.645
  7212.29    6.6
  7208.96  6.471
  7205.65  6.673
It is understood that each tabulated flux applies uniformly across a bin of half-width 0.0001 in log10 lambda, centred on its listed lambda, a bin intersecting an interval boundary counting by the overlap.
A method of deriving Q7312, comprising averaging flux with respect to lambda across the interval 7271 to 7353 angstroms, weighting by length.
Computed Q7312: 6.5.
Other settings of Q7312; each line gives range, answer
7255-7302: 6.57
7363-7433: 6.45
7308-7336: 6.73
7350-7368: 6.04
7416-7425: 6.62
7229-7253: 6.63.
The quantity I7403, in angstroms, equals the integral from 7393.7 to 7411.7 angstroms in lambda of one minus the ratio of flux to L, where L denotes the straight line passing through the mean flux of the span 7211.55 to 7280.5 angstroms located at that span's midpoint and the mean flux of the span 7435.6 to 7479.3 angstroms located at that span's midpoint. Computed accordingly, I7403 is 0.1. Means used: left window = 6.55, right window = 6.27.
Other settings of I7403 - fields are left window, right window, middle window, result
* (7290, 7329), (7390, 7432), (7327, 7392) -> 2.4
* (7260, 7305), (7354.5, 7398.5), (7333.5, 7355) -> 1.6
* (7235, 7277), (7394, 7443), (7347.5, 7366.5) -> 1.3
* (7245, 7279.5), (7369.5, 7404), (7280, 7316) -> -1.1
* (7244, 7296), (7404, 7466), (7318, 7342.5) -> -0.2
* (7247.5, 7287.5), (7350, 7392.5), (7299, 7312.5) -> -0.4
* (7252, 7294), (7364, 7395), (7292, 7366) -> 1.5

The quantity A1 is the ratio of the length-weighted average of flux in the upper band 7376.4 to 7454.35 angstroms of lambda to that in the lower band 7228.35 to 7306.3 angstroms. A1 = 0.97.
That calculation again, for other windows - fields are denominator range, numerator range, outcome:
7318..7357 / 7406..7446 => 1.02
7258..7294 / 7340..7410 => 0.96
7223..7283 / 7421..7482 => 0.96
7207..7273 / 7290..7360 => 0.98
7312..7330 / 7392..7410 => 0.93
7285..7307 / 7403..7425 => 0.97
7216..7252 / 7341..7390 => 0.95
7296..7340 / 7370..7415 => 0.97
